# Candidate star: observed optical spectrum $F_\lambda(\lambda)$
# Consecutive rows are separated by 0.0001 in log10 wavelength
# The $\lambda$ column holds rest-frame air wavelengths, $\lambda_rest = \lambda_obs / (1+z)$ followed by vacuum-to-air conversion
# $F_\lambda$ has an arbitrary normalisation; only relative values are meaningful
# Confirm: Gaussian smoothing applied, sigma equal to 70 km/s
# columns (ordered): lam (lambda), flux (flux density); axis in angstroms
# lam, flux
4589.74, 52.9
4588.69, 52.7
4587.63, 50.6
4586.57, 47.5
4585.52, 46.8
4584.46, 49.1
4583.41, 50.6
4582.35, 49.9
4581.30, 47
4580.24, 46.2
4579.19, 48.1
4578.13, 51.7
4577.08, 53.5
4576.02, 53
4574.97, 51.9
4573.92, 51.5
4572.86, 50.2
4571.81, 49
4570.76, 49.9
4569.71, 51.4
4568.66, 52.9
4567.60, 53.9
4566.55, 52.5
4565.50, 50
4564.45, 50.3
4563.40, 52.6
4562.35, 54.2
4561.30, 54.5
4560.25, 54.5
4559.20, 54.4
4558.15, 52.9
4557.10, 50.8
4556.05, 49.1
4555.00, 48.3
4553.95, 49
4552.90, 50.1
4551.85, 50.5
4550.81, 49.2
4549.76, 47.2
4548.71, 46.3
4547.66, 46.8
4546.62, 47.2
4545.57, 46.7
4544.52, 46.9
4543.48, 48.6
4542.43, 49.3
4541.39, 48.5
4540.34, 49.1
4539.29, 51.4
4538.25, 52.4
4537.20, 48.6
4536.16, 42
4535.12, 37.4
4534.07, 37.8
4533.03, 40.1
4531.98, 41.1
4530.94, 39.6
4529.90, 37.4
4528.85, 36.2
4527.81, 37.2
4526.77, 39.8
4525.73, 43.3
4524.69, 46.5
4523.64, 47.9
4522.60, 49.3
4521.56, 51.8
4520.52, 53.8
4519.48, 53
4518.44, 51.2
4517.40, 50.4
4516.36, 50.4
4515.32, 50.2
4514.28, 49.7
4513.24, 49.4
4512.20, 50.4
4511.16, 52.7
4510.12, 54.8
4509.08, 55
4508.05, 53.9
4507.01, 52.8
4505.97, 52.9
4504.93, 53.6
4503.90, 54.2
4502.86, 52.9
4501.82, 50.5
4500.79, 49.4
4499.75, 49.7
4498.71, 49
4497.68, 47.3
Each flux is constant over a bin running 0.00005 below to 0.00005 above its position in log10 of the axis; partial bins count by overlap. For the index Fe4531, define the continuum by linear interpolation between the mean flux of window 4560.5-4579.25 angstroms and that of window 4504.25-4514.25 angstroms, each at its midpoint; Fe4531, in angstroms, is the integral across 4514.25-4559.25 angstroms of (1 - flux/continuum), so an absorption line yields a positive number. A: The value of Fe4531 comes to 4.6 angstroms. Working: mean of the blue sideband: 52.7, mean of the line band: 46.9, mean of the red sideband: 51.9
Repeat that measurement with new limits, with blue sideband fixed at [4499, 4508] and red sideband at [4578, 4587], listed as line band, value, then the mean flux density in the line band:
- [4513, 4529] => 1.09 angstroms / 47.7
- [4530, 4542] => 1.51 angstroms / 44.2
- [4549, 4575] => -0.97 angstroms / 51.2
